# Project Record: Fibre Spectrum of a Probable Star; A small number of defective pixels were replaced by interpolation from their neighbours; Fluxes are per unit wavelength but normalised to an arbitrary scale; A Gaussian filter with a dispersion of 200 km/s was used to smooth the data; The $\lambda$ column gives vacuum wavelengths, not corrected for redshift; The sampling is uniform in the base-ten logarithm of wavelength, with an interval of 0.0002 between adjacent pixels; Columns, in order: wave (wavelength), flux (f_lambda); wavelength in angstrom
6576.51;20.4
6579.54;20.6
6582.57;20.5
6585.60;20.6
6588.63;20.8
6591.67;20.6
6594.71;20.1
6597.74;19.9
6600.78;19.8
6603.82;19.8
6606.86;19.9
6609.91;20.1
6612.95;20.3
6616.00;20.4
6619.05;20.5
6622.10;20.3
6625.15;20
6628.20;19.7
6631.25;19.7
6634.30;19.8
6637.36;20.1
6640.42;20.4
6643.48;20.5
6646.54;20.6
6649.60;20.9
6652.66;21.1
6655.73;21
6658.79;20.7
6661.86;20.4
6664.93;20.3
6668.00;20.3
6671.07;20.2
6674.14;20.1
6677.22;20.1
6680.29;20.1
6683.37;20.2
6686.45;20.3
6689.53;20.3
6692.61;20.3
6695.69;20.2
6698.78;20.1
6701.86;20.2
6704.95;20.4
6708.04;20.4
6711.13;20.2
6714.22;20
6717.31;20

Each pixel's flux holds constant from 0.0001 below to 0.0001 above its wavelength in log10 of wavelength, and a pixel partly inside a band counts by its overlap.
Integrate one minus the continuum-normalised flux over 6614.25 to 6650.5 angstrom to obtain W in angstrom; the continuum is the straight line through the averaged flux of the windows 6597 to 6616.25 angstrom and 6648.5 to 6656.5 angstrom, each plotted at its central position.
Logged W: 0.6 angstrom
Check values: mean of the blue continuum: 20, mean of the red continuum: 21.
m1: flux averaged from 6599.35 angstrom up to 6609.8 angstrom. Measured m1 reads 19.9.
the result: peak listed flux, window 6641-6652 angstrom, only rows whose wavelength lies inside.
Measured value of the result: 20.9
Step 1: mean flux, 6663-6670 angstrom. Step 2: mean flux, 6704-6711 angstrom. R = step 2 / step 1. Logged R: 1.0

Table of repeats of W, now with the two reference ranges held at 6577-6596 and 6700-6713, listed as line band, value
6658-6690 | 0.1 angstrom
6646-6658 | -0.3 angstrom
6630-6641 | 0.2 angstrom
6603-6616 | 0.3 angstrom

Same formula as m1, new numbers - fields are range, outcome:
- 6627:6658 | 20.4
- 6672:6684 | 20.1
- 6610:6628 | 20.2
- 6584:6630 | 20.2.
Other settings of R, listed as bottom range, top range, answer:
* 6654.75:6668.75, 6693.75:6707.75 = 0.99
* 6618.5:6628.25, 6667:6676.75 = 1.00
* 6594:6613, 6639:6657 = 1.04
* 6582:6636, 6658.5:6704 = 1.00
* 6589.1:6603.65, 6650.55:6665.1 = 1.03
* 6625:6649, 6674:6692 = 1.00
